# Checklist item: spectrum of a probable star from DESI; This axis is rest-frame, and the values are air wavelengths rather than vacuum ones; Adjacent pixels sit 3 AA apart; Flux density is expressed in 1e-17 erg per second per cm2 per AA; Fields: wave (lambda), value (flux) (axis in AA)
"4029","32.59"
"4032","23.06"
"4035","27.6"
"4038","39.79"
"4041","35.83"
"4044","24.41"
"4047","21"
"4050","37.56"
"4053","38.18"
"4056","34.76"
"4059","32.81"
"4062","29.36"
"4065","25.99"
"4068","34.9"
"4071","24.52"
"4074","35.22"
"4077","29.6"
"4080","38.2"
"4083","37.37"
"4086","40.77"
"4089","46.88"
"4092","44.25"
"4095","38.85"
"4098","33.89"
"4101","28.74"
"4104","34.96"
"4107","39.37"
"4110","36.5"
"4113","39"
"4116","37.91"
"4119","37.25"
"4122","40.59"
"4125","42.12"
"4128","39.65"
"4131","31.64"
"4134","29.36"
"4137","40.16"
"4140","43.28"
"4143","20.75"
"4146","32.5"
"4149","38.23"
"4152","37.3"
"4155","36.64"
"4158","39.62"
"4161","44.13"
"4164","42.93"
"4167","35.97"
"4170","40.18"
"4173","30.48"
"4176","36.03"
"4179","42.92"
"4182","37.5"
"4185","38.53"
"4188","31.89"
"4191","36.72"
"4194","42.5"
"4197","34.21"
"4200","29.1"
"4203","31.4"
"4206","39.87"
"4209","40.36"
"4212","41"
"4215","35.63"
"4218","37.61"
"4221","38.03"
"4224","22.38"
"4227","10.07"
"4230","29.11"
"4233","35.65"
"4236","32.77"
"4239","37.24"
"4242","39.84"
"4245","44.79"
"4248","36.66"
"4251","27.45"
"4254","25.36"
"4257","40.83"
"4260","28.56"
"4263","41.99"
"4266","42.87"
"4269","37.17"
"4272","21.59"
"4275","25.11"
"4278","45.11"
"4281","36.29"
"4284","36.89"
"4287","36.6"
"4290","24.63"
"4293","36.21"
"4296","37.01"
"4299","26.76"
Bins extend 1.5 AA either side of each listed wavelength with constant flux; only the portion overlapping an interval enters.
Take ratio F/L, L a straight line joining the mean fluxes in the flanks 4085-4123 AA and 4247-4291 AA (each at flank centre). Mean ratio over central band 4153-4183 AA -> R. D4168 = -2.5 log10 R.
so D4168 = -0.06 mag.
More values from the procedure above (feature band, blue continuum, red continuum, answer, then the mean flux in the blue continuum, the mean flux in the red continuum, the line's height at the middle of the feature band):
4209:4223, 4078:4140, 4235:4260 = -0.056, 37.9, 35.3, 35.9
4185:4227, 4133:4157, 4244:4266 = 0.018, 35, 35.4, 35.2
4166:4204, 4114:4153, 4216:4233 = -0.135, 36.2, 28.4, 31.8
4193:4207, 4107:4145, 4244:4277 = 0.002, 36.6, 33.9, 35.1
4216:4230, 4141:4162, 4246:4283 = 0.252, 35.6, 34.3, 34.7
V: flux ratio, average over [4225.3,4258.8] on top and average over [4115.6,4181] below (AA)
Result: 0.88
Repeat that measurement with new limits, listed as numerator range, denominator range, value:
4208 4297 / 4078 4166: 0.91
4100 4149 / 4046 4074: 1.15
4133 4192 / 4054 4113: 1.05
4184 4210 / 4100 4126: 0.96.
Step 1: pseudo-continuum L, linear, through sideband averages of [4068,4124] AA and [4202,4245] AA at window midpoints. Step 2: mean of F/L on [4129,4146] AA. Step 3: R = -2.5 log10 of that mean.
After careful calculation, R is 0.09 mag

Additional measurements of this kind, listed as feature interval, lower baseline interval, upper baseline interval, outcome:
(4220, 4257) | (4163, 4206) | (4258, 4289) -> 0.121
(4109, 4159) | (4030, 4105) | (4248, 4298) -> -0.090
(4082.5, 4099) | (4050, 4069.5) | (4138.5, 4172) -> -0.182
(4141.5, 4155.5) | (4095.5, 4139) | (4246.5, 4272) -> 0.104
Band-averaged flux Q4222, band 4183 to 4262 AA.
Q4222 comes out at 34.2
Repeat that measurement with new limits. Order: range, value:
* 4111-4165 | 37.3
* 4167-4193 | 36.8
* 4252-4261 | 31.5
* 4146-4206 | 37.1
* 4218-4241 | 30.1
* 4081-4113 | 38.2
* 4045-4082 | 31.8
